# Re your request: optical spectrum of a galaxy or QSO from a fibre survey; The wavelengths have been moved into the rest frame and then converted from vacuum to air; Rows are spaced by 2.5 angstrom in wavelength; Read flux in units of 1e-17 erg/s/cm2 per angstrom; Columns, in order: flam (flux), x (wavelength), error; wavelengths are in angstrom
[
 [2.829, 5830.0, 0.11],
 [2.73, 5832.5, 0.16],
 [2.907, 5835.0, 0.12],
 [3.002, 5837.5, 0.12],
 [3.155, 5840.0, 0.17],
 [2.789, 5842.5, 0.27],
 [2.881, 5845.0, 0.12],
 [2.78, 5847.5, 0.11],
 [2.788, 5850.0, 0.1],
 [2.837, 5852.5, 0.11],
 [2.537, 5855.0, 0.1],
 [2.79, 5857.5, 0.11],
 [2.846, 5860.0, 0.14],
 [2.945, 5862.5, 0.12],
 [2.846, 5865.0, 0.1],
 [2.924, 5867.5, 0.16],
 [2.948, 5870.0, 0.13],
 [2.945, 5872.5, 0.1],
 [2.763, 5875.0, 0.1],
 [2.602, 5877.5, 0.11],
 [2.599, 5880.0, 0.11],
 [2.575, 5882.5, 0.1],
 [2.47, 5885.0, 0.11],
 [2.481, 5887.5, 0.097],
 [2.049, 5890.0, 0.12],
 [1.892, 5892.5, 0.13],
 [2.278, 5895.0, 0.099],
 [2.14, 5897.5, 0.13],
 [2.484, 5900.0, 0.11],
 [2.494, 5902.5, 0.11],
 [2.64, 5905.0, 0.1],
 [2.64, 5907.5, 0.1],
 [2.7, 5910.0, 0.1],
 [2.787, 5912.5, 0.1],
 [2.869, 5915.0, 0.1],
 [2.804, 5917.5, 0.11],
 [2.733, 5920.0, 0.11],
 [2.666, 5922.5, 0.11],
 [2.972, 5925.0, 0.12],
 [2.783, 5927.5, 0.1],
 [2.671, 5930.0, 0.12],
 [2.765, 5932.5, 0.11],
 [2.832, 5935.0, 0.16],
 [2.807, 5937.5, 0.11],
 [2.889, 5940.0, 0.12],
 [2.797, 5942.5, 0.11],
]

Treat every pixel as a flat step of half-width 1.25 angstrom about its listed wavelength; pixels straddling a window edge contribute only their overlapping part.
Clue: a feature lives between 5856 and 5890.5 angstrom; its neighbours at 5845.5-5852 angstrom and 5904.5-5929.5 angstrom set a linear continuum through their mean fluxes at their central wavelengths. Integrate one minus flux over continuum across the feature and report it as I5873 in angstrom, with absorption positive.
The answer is 0.9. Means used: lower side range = 2.8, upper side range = 2.76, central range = 2.71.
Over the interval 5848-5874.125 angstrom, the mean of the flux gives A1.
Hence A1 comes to 2.84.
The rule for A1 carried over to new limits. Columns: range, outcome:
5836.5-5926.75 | 2.68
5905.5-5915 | 2.72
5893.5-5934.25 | 2.65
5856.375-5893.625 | 2.65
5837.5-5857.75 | 2.83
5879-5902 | 2.33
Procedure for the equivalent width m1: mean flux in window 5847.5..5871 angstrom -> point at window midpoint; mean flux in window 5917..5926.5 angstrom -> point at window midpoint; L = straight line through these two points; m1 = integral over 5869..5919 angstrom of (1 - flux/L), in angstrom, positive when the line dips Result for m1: 4.5 angstrom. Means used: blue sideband 2.83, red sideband 2.79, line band 2.56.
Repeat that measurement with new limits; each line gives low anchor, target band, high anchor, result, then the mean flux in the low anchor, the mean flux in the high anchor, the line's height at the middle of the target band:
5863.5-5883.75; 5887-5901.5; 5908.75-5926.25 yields 3.0 angstrom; 2.78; 2.79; 2.78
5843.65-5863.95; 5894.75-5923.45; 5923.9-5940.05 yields 2.0 angstrom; 2.8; 2.81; 2.81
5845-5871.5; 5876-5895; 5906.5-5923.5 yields 2.8 angstrom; 2.83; 2.75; 2.79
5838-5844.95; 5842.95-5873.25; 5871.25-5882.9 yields 0.0 angstrom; 2.96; 2.71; 2.84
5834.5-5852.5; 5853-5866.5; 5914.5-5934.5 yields 0.4 angstrom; 2.9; 2.78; 2.87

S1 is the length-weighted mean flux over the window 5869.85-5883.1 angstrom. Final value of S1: 2.73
